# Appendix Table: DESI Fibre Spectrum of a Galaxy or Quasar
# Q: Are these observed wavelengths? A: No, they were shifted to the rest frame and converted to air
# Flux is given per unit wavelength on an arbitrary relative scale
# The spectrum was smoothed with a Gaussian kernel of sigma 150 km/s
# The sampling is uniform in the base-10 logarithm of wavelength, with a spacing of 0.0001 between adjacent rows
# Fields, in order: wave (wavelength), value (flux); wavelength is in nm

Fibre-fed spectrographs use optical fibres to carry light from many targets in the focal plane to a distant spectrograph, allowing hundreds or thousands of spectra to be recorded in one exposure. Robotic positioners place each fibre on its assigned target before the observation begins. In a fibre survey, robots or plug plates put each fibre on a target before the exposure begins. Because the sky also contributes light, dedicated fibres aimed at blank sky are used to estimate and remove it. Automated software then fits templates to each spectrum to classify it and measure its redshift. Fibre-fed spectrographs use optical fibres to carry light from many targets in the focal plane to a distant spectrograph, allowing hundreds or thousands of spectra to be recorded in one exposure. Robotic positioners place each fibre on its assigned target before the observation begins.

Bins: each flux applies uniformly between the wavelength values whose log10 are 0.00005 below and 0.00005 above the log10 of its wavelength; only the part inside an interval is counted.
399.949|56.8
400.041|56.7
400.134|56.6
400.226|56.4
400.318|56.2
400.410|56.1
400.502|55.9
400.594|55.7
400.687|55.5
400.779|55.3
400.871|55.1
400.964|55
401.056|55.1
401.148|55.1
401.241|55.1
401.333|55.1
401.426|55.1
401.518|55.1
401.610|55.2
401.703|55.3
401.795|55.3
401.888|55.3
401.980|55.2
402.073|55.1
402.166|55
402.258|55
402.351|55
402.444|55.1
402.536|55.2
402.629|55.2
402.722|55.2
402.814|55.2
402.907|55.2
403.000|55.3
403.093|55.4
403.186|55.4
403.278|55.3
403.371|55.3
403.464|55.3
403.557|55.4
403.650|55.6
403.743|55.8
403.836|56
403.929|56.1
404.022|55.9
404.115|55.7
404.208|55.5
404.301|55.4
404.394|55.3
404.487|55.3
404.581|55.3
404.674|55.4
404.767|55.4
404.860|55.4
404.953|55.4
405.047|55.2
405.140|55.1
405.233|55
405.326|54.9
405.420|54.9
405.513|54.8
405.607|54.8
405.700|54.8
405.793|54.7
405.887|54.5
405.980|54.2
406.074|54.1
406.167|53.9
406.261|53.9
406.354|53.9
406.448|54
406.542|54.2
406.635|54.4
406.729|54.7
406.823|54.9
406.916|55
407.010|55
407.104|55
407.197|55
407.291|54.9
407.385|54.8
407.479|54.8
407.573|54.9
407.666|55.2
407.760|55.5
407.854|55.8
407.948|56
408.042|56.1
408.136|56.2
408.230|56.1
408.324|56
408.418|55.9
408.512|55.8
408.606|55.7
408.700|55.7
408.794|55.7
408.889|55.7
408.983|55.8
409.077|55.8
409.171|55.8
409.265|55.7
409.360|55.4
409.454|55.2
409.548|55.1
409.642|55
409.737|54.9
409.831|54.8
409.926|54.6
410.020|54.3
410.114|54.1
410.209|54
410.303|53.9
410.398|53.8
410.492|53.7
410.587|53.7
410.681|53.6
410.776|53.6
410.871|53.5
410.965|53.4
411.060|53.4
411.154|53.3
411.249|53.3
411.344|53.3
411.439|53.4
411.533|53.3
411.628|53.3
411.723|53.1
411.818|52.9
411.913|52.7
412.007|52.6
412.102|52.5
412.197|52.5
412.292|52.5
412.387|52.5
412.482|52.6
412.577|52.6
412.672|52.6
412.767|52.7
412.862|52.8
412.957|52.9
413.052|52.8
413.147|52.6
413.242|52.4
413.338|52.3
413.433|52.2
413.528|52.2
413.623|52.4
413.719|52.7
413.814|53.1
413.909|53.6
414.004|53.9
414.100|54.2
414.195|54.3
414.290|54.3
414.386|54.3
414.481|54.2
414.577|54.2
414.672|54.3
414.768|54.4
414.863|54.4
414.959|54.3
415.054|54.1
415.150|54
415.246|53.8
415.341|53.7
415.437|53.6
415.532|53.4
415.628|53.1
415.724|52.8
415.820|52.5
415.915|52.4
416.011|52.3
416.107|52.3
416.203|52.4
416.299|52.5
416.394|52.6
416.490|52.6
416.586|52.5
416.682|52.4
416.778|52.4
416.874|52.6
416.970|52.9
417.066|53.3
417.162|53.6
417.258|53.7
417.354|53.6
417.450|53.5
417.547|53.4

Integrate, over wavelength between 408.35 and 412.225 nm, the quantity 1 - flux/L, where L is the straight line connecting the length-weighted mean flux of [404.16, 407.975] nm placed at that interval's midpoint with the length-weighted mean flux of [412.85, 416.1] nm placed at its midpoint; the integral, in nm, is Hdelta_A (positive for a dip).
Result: -0.01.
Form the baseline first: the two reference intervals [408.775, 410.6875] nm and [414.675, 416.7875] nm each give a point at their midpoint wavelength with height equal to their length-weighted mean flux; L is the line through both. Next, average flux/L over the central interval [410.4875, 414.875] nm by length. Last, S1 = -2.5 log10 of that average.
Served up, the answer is 0.016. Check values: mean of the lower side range 54.8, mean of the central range 53.2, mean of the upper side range 53.1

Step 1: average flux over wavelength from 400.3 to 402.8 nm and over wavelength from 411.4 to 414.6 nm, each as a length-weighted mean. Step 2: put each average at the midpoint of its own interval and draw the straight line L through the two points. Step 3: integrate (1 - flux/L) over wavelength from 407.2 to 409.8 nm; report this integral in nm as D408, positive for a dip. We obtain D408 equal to -0.08 nm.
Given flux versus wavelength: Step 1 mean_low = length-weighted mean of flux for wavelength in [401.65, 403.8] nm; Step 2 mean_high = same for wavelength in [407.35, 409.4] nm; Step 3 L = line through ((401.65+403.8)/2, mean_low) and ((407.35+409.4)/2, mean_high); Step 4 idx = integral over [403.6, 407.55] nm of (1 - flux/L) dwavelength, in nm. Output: 0.03 nm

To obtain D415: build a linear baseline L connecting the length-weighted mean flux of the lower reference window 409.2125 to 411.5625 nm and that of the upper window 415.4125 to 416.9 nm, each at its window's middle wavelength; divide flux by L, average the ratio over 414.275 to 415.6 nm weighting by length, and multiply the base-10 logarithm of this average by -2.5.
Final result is -0.02 mag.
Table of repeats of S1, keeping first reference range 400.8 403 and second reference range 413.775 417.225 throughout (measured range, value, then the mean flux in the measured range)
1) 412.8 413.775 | 0.023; 52.5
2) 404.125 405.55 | -0.009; 55.2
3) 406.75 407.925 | -0.013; 55.1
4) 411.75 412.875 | 0.024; 52.6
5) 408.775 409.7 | -0.025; 55.5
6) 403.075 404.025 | -0.013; 55.6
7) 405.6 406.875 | 0.004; 54.4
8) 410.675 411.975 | 0.013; 53.3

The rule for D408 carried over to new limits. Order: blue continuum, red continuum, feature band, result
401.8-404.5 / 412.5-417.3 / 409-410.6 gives -0.02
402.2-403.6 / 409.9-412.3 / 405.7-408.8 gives -0.04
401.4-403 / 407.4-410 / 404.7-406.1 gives 0.01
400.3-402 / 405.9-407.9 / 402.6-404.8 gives -0.02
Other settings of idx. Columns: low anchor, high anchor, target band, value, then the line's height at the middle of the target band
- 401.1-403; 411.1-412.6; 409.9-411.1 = -0.013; 53.2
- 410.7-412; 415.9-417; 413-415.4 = -0.033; 52.8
